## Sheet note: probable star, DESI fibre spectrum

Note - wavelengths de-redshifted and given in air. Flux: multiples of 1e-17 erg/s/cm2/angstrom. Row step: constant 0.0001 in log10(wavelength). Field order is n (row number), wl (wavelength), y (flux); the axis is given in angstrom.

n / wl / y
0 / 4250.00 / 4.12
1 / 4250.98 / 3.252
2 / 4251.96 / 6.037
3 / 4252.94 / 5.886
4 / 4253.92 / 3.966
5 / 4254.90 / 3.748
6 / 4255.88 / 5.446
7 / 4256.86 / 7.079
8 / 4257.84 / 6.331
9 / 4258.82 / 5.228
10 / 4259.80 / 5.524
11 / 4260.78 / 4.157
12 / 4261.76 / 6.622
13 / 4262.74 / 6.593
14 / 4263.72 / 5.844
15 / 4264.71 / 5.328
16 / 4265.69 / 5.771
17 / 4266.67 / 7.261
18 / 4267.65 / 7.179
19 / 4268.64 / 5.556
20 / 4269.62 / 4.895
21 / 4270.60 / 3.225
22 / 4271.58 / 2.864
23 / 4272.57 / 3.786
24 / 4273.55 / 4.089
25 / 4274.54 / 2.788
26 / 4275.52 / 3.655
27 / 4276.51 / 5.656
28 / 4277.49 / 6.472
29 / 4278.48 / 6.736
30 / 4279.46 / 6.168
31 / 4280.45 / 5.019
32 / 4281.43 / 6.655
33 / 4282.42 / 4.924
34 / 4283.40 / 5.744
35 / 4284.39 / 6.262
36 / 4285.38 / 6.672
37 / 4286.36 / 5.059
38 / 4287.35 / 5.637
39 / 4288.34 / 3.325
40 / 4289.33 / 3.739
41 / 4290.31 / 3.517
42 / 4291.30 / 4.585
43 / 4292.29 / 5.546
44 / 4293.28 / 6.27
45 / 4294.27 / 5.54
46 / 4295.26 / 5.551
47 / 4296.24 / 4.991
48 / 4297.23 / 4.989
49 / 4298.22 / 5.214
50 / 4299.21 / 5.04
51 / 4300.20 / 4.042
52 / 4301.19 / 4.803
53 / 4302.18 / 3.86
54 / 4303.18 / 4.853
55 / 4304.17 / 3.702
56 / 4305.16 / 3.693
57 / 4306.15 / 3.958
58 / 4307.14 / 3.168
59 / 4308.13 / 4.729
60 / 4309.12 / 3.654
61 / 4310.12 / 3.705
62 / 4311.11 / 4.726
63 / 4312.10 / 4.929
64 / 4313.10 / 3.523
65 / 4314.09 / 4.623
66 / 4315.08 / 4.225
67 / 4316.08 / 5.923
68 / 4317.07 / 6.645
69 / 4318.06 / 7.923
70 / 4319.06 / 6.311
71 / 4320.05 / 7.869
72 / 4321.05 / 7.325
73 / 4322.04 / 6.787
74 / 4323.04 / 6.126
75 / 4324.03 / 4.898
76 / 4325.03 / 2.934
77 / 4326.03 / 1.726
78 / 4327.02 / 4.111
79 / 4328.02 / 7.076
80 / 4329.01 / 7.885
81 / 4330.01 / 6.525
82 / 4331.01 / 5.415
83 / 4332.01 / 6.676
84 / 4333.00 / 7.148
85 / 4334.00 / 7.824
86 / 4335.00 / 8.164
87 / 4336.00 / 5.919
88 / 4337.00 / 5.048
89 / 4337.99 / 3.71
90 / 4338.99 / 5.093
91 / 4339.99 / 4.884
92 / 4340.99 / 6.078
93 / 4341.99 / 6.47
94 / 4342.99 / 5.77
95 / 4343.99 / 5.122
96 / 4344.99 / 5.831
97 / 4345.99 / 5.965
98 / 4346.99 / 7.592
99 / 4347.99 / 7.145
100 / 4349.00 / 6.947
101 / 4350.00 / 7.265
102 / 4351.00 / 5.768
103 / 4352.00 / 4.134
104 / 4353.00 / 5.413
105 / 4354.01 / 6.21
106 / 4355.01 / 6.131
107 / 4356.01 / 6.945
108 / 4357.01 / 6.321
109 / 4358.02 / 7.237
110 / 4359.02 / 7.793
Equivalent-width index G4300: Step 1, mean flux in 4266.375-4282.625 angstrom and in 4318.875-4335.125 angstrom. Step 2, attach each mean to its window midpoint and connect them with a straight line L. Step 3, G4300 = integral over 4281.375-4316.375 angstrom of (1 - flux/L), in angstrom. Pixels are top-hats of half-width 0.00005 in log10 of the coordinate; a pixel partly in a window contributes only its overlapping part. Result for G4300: 5.1 angstrom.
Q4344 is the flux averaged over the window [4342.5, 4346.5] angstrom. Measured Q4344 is 5.68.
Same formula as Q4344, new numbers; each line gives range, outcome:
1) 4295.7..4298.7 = 5.09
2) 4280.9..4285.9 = 6.05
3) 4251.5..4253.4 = 5.96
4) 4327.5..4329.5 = 7.46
